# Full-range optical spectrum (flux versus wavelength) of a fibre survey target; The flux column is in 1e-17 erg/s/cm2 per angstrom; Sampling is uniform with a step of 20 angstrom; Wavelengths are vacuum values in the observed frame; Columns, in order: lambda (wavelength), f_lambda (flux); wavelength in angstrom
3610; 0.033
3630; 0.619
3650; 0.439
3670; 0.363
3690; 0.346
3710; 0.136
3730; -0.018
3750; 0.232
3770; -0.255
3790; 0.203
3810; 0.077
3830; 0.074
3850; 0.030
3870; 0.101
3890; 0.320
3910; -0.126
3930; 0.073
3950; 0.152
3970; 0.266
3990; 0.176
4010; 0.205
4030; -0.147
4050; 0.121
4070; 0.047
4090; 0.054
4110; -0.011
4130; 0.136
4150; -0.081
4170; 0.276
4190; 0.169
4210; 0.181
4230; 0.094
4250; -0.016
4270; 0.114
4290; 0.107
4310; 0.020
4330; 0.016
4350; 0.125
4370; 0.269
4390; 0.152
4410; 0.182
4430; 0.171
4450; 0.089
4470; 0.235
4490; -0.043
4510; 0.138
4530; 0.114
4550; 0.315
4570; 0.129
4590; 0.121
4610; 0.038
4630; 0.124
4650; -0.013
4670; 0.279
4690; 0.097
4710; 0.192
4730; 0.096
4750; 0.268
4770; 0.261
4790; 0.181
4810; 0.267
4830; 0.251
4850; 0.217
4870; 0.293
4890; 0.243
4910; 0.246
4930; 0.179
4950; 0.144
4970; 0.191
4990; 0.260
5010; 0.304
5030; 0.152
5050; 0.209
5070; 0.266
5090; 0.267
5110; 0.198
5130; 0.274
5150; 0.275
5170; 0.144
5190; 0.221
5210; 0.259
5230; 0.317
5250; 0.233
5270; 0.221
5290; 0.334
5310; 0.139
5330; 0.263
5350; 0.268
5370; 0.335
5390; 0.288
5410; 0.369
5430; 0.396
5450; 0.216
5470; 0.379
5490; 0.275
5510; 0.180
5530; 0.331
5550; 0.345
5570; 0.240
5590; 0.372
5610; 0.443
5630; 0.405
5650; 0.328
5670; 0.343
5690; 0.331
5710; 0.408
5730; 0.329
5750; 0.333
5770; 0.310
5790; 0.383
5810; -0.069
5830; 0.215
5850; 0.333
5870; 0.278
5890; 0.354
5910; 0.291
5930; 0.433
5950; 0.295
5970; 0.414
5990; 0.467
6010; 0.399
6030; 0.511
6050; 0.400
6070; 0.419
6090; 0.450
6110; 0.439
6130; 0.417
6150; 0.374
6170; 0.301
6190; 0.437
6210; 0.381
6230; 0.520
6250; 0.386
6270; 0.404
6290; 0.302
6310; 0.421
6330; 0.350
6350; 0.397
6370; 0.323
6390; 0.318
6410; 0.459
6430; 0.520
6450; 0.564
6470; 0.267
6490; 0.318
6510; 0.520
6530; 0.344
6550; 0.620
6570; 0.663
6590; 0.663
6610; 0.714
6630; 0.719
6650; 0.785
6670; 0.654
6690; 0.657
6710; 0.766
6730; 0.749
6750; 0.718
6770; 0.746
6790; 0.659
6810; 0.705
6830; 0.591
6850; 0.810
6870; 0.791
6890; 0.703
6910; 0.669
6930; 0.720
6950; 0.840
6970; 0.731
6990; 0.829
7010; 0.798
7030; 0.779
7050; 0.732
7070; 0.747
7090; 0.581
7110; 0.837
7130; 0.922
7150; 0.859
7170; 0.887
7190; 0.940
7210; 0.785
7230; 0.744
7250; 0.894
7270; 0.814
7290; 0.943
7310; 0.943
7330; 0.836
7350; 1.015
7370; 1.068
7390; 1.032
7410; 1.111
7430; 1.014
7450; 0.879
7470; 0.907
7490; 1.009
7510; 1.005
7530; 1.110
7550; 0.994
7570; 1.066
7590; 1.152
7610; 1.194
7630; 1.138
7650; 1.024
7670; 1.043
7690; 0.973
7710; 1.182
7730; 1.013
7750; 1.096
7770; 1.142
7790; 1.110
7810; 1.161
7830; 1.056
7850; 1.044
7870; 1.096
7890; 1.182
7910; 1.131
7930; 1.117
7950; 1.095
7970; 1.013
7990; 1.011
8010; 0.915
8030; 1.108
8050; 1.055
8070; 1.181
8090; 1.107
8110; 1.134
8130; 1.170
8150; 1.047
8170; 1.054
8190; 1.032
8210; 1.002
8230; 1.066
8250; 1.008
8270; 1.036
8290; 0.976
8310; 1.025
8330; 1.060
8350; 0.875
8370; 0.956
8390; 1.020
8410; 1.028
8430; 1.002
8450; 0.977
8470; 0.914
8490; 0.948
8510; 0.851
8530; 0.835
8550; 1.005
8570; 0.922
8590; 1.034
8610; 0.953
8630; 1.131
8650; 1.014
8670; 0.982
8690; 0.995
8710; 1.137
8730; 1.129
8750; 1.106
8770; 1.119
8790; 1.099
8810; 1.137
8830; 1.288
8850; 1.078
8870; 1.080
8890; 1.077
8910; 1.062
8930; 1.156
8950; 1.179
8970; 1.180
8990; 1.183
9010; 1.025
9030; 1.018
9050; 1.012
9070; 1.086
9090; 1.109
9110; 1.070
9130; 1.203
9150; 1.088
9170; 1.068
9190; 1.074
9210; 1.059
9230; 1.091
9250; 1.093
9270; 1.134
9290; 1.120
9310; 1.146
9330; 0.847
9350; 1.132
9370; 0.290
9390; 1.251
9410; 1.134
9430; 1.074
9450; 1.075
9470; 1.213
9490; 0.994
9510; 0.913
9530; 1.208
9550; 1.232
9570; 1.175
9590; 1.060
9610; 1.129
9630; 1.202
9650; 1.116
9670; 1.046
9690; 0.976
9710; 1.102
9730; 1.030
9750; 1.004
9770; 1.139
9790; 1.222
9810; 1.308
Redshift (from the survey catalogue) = 0.65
